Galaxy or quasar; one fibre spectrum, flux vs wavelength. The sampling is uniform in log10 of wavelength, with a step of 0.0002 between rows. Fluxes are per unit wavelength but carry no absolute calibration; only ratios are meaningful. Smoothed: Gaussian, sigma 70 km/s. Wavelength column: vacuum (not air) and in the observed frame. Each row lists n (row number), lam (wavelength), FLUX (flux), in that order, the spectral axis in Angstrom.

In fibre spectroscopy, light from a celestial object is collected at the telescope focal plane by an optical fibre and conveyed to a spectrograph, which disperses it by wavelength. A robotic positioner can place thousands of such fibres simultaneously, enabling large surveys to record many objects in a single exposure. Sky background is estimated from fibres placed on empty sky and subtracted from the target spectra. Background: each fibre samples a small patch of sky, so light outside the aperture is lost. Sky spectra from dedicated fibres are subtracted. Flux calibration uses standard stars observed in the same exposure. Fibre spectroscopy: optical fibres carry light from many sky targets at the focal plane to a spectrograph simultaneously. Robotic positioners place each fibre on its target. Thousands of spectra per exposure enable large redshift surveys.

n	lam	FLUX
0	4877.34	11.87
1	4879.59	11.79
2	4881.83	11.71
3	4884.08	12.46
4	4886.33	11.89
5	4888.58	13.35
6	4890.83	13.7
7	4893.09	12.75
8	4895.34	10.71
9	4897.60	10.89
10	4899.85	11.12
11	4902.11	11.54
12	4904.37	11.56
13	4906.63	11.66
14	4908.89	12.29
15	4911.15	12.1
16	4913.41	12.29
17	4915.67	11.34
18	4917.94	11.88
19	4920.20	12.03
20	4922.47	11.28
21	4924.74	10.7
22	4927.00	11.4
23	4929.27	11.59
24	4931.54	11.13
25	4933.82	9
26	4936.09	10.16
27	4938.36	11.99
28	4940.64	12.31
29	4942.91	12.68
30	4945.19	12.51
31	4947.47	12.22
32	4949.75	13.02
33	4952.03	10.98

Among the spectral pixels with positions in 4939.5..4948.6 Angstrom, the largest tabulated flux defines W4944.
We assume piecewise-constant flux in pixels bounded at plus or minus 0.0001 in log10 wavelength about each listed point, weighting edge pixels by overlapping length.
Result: 12.68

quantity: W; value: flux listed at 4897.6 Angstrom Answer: 10.89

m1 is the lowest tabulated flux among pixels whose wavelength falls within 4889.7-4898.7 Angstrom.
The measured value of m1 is 10.71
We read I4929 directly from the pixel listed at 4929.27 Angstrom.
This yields 11.59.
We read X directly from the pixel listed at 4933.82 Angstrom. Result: 9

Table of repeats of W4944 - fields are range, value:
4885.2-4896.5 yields 13.7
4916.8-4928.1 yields 12.03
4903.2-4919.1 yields 12.29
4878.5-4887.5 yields 12.46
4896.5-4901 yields 11.12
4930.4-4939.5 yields 11.99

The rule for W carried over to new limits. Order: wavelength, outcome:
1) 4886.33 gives 11.89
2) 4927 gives 11.4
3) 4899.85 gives 11.12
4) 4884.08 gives 12.46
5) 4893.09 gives 12.75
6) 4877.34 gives 11.87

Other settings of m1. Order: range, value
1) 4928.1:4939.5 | 9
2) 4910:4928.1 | 10.7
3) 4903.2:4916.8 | 11.34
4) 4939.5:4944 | 12.31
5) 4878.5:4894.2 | 11.71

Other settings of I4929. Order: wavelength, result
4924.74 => 10.7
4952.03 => 10.98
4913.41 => 12.29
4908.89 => 12.29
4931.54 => 11.13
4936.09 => 10.16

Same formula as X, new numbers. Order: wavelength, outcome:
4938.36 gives 11.99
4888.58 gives 13.35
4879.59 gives 11.79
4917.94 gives 11.88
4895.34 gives 10.71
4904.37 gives 11.56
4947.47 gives 12.22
